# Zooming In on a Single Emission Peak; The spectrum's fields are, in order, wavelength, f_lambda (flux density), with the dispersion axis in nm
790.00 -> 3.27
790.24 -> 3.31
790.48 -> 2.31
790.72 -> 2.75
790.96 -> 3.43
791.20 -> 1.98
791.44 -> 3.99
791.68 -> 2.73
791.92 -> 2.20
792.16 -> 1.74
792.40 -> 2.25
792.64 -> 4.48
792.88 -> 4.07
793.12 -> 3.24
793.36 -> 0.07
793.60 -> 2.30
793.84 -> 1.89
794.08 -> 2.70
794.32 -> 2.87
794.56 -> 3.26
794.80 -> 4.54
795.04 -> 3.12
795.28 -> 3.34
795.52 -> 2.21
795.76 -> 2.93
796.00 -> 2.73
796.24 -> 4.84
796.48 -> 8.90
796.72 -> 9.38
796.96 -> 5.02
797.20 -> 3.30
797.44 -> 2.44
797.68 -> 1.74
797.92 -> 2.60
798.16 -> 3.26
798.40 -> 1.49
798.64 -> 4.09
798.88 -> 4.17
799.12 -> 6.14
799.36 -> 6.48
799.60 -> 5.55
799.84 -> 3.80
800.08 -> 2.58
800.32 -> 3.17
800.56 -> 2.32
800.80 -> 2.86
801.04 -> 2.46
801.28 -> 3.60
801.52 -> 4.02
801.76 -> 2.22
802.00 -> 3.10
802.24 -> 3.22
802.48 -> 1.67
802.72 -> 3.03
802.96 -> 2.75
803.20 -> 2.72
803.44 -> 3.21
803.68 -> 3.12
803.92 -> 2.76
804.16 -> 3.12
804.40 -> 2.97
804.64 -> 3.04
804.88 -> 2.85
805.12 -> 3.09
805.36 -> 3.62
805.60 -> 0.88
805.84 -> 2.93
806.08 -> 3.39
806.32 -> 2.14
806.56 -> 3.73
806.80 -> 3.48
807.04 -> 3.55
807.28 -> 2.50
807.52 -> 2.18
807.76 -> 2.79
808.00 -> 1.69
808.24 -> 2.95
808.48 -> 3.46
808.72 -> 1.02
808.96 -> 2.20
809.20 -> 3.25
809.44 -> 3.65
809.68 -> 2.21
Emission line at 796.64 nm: H-alpha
